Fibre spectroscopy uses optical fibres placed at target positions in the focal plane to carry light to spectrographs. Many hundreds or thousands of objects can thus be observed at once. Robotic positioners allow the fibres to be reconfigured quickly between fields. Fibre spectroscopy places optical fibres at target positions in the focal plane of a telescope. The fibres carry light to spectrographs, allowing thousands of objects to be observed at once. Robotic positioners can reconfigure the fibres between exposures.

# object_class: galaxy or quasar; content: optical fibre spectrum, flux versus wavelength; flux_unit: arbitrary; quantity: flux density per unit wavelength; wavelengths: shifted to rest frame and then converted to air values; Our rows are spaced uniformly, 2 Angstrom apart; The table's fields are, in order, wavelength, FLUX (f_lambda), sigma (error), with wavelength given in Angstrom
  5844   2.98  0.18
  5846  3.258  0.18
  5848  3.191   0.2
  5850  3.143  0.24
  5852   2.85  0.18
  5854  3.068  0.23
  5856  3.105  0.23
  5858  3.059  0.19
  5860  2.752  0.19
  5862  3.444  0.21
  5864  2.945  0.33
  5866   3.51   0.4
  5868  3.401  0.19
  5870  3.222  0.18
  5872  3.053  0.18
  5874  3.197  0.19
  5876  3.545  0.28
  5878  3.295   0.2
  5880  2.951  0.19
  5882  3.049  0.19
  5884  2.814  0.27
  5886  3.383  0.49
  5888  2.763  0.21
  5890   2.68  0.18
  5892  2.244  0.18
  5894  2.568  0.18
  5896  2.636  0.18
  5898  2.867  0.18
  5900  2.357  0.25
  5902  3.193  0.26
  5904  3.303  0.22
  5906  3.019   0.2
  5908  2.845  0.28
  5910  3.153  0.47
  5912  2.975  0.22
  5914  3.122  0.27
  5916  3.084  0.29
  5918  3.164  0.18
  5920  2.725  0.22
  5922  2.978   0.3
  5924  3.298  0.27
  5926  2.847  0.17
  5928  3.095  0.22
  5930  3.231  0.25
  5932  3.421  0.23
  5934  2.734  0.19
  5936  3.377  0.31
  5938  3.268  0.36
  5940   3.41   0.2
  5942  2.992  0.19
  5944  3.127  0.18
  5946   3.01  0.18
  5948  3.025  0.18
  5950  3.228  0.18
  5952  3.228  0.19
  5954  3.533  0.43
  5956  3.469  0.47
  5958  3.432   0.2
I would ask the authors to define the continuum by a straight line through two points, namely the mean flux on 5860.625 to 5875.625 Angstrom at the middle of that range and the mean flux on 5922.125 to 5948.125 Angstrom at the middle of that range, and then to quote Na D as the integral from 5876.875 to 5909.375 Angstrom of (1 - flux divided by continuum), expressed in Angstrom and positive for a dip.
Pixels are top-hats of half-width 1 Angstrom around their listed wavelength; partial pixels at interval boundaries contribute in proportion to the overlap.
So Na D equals 3.4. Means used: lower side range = 3.25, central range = 2.88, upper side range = 3.14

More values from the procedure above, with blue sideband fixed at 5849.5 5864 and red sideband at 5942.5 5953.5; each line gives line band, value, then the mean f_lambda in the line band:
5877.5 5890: 0.29 Angstrom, 3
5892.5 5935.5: 1.75 Angstrom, 2.98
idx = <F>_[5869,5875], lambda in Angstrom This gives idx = 3.16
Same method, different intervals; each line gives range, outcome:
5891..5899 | 2.58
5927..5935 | 3.12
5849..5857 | 3.04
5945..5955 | 3.2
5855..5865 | 3.06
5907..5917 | 3.04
